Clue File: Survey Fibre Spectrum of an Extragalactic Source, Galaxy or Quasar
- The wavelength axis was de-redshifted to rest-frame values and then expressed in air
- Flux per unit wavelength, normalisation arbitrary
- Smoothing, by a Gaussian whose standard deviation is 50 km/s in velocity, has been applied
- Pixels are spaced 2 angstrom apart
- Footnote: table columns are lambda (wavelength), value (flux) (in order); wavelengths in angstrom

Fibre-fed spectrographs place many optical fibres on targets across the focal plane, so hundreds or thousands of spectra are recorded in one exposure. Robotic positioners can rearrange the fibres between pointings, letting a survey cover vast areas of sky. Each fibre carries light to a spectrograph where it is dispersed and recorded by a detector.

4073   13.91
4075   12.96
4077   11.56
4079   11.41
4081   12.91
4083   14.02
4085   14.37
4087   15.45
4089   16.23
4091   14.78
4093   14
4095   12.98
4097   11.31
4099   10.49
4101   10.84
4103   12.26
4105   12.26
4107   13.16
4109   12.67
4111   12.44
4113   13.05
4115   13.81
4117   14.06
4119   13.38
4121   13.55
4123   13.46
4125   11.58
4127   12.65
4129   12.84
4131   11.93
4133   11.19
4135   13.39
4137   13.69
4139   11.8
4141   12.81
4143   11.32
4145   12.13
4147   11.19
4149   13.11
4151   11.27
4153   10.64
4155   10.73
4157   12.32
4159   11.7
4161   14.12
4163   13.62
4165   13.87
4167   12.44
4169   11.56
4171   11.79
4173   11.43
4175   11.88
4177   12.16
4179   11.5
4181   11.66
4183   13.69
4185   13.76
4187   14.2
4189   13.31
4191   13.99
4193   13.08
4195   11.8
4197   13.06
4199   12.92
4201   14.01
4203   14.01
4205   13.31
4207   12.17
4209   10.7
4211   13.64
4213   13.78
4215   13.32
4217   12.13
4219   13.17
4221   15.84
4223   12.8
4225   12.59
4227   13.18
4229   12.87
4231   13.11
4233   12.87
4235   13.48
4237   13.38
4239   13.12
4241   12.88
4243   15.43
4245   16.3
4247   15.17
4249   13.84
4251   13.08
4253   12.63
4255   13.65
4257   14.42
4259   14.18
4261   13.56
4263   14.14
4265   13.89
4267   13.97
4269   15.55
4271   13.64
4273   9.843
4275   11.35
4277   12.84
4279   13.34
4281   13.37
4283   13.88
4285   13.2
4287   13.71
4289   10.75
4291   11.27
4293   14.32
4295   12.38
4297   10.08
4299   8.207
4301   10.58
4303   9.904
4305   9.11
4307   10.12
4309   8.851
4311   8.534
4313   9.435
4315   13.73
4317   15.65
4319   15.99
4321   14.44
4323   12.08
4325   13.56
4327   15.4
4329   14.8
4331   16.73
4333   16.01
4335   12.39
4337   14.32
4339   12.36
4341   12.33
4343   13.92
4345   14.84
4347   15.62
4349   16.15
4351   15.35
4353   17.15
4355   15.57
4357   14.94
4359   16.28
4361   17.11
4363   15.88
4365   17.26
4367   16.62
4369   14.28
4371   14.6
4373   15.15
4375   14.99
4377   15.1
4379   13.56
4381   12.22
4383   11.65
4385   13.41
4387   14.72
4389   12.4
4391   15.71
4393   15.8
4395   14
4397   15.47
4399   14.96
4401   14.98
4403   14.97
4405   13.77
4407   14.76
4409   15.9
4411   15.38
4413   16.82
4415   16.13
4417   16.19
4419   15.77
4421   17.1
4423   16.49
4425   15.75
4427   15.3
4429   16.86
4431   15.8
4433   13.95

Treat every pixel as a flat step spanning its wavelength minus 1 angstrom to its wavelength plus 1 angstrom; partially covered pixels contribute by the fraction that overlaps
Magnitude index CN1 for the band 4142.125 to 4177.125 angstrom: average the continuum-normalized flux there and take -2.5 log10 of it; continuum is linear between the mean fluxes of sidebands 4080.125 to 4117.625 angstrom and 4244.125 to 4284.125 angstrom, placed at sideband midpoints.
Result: 0.110 mag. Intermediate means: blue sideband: 13.2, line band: 12.1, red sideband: 13.6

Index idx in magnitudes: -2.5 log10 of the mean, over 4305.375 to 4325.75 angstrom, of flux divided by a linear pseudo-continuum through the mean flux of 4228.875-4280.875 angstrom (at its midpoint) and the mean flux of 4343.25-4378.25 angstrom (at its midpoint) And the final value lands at 0.21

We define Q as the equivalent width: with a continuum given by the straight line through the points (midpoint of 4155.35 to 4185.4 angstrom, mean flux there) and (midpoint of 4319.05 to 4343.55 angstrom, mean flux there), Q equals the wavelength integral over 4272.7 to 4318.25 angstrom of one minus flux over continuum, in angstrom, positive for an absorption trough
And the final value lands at 7.2 angstrom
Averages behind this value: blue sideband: 12.4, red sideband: 14.1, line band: 11.5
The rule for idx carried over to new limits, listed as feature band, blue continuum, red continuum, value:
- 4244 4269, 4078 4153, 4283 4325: -0.18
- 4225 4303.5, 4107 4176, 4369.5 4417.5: 0.04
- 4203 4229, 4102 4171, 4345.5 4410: 0.02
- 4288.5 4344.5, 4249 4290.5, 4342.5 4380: 0.16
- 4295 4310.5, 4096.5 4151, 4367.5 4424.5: 0.40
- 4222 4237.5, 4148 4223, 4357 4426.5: 0.02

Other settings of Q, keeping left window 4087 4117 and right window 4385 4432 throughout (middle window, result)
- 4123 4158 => 3.2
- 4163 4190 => 2.0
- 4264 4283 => 1.6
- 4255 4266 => 0.2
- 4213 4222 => 0.2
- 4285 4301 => 3.2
